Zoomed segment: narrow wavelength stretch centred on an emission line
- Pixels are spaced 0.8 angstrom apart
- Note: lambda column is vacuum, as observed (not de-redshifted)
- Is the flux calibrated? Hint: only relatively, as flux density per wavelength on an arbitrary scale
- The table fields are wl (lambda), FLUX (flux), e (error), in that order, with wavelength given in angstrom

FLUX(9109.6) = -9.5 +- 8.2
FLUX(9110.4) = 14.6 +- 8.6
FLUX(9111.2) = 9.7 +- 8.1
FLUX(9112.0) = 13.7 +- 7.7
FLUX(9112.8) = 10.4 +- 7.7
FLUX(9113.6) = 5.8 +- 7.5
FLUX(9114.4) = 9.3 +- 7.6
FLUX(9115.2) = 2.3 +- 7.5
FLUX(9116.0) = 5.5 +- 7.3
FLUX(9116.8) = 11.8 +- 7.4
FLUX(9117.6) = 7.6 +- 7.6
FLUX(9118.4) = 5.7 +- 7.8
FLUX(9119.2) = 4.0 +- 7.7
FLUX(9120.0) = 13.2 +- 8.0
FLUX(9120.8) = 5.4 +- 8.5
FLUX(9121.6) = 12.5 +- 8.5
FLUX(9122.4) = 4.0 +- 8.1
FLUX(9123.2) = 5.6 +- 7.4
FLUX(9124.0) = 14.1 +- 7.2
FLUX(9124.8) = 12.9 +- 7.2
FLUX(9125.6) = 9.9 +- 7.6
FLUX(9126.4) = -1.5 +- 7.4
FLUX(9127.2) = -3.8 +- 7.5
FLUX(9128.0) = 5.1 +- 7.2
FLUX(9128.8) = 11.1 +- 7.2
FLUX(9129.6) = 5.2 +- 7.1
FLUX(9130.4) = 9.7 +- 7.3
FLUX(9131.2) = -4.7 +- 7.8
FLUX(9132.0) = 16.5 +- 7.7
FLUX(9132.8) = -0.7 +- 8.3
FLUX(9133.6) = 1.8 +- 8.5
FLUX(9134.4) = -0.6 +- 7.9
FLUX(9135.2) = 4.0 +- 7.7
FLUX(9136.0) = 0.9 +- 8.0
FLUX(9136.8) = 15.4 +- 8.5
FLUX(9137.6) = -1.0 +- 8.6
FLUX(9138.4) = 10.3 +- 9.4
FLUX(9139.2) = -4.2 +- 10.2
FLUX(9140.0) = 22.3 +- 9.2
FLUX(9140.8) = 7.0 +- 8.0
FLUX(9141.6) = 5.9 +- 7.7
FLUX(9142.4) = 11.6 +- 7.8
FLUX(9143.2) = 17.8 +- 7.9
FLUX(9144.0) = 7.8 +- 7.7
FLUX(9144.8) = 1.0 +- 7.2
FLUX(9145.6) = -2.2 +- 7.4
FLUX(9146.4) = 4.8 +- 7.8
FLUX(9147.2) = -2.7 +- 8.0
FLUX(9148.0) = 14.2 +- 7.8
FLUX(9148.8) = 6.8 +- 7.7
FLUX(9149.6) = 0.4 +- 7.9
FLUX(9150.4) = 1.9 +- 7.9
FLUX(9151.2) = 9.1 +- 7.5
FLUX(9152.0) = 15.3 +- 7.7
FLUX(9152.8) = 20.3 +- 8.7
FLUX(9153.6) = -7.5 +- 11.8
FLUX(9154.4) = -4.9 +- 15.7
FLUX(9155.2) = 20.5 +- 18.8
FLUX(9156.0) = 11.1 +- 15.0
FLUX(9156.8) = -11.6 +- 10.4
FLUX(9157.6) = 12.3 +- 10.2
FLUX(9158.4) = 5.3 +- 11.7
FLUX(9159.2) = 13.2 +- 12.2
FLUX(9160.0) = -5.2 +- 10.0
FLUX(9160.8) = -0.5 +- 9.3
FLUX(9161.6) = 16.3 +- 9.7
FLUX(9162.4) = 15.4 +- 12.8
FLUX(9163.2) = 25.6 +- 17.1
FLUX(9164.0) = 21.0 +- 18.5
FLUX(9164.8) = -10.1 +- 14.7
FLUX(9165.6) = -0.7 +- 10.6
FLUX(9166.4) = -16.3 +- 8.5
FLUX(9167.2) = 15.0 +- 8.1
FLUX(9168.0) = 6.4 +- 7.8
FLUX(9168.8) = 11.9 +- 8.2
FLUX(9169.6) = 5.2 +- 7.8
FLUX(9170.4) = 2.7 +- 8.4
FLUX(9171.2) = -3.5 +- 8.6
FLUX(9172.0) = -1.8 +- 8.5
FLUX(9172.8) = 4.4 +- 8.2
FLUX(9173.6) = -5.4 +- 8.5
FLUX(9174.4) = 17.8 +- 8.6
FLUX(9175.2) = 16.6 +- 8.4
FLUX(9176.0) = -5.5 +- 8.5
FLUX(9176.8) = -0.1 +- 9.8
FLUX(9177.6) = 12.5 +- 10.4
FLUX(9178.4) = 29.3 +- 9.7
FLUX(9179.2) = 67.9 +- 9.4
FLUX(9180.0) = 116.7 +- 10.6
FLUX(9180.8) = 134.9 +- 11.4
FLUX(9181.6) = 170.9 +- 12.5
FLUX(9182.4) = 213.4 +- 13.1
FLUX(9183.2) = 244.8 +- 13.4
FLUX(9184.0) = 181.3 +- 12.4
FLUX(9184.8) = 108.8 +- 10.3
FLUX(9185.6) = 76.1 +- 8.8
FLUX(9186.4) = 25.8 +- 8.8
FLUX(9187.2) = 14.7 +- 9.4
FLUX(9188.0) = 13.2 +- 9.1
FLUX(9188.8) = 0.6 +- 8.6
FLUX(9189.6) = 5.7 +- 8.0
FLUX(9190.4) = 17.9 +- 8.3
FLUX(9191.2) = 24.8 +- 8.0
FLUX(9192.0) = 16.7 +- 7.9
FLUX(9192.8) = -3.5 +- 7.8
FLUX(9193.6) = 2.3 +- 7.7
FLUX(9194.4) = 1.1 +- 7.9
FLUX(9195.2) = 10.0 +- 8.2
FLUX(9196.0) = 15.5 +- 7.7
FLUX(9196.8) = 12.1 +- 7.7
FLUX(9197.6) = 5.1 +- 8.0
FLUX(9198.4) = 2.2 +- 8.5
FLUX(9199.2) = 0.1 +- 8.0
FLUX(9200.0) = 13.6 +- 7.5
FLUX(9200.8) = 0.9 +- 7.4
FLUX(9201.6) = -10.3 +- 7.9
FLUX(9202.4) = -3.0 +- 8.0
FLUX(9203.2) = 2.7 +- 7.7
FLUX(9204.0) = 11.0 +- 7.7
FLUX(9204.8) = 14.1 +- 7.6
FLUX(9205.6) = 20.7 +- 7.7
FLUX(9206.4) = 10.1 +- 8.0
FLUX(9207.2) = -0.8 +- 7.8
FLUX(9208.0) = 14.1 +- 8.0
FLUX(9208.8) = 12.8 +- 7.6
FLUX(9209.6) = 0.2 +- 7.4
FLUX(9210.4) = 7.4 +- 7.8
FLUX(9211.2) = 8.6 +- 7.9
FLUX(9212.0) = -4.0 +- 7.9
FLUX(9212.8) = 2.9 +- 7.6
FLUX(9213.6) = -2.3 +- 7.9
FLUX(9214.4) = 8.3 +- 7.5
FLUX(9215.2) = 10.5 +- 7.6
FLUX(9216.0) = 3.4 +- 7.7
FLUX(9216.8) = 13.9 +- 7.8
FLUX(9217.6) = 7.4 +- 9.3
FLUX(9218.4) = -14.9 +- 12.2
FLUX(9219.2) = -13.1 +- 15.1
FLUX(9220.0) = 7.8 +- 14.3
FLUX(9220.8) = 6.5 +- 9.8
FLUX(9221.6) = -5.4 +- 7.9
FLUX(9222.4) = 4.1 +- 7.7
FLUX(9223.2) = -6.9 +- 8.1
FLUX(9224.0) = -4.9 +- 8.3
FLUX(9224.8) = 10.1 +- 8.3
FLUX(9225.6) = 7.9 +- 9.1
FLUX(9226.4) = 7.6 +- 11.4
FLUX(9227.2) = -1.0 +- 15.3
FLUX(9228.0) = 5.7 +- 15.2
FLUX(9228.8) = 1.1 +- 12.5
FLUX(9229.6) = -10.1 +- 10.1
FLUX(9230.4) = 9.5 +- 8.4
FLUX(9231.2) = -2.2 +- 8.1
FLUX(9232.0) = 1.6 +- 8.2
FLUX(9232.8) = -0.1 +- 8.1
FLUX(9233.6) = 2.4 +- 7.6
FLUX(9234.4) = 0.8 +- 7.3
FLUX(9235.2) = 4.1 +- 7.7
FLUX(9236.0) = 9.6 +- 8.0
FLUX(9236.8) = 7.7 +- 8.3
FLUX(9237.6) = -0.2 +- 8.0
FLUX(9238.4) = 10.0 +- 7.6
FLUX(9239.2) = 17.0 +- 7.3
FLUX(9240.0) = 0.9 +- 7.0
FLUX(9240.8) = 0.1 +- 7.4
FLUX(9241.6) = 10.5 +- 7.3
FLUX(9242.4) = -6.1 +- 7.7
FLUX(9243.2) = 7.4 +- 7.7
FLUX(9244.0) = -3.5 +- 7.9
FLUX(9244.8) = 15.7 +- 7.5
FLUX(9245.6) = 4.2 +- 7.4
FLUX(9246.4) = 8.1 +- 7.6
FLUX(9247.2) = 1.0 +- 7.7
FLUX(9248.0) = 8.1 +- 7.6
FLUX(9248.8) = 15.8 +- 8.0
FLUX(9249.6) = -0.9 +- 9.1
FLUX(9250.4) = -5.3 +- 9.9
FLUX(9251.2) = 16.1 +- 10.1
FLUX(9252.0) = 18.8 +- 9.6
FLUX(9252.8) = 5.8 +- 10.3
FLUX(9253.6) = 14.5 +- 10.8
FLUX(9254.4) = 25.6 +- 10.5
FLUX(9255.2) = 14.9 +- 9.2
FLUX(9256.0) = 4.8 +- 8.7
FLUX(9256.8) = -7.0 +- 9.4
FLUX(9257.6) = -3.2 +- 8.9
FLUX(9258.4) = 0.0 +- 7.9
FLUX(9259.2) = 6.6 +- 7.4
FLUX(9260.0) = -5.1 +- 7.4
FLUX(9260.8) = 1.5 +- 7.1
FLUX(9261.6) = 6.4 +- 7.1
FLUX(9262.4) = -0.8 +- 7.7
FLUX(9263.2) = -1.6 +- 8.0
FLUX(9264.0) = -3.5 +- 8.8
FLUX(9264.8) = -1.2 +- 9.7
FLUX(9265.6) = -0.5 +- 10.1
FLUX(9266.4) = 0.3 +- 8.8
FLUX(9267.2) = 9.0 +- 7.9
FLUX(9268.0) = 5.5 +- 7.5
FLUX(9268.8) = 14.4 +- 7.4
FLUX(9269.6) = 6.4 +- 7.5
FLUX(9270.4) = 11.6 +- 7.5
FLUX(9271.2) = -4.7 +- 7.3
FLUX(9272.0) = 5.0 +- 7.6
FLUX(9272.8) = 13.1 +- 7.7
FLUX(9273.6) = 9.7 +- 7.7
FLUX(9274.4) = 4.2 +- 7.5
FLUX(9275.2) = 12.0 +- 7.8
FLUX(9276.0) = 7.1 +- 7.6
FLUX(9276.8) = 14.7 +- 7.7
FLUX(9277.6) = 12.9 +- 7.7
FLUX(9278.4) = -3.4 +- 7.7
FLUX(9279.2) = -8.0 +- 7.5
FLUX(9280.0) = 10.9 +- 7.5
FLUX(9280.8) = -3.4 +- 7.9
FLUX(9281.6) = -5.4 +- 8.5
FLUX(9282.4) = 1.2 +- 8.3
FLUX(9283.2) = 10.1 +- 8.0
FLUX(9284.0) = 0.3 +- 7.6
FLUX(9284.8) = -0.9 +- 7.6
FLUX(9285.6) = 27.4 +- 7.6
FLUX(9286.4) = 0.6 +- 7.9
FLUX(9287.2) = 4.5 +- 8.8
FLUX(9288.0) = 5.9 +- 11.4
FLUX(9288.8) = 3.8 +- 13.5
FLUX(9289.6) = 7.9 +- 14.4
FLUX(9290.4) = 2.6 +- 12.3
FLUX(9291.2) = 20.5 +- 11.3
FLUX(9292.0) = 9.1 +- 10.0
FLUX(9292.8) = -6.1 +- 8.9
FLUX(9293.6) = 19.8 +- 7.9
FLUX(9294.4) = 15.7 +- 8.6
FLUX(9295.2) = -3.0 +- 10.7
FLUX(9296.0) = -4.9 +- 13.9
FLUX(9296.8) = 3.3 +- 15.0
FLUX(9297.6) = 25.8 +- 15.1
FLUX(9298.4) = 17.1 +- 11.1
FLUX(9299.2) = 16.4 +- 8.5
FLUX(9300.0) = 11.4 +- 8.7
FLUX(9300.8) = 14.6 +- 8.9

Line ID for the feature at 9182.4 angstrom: [O III]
